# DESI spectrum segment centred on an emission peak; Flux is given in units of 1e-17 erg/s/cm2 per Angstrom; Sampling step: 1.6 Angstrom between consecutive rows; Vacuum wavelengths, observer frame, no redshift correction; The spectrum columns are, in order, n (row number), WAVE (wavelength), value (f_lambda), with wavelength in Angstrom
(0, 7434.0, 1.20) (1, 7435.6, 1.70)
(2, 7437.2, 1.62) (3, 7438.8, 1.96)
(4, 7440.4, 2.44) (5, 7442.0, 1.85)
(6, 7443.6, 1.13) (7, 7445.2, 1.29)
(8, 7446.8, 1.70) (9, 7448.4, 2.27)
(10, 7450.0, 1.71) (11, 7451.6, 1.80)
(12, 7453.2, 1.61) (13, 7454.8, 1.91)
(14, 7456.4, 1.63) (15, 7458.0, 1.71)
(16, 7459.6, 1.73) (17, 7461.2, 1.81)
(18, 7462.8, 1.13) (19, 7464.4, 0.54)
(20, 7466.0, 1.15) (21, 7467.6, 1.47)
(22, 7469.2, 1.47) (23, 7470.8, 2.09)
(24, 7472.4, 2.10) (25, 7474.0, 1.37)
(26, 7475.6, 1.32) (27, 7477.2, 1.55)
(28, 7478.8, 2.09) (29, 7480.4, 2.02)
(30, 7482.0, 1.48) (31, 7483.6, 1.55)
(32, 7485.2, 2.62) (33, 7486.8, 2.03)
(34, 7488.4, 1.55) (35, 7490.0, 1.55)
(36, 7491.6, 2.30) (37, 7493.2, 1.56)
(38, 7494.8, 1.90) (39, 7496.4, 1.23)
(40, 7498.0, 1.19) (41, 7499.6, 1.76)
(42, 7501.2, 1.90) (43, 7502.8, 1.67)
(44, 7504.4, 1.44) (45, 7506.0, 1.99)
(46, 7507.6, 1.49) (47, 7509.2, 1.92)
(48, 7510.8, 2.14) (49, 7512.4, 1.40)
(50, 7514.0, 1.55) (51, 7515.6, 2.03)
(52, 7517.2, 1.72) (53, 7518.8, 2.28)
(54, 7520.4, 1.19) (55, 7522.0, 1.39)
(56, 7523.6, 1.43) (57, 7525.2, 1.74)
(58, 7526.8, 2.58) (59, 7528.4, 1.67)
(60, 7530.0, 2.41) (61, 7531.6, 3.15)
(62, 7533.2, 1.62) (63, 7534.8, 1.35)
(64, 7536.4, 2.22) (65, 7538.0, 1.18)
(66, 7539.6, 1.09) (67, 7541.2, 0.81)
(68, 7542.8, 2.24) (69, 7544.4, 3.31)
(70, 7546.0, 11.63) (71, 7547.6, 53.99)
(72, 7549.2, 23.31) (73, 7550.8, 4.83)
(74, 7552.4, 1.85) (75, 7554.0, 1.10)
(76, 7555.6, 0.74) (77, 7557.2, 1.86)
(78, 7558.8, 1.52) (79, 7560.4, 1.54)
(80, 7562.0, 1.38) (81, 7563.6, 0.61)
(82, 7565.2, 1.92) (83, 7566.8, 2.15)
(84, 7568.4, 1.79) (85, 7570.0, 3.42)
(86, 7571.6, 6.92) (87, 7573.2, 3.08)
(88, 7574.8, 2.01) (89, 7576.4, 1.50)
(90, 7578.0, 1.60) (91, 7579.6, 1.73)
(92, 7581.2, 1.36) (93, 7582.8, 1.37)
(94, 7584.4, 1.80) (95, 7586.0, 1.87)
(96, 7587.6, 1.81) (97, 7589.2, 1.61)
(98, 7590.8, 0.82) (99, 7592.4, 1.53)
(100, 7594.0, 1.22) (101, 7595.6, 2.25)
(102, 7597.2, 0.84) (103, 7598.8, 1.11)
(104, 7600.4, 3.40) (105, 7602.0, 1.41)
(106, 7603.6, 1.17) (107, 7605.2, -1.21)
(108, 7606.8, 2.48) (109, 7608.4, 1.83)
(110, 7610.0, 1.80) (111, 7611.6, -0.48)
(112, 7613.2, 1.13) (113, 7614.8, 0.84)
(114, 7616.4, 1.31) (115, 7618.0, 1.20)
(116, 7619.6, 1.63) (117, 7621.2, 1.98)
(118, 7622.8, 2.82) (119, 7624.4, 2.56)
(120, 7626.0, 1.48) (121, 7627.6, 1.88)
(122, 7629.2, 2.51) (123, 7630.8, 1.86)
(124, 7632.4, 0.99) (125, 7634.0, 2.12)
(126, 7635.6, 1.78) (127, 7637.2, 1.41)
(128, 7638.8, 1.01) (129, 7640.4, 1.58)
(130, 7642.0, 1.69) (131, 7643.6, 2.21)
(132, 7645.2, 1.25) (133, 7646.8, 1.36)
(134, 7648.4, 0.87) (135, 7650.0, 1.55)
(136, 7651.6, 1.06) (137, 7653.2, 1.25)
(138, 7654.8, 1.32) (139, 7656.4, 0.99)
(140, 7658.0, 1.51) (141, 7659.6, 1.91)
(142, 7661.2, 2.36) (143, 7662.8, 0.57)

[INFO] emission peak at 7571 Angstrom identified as [N II]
